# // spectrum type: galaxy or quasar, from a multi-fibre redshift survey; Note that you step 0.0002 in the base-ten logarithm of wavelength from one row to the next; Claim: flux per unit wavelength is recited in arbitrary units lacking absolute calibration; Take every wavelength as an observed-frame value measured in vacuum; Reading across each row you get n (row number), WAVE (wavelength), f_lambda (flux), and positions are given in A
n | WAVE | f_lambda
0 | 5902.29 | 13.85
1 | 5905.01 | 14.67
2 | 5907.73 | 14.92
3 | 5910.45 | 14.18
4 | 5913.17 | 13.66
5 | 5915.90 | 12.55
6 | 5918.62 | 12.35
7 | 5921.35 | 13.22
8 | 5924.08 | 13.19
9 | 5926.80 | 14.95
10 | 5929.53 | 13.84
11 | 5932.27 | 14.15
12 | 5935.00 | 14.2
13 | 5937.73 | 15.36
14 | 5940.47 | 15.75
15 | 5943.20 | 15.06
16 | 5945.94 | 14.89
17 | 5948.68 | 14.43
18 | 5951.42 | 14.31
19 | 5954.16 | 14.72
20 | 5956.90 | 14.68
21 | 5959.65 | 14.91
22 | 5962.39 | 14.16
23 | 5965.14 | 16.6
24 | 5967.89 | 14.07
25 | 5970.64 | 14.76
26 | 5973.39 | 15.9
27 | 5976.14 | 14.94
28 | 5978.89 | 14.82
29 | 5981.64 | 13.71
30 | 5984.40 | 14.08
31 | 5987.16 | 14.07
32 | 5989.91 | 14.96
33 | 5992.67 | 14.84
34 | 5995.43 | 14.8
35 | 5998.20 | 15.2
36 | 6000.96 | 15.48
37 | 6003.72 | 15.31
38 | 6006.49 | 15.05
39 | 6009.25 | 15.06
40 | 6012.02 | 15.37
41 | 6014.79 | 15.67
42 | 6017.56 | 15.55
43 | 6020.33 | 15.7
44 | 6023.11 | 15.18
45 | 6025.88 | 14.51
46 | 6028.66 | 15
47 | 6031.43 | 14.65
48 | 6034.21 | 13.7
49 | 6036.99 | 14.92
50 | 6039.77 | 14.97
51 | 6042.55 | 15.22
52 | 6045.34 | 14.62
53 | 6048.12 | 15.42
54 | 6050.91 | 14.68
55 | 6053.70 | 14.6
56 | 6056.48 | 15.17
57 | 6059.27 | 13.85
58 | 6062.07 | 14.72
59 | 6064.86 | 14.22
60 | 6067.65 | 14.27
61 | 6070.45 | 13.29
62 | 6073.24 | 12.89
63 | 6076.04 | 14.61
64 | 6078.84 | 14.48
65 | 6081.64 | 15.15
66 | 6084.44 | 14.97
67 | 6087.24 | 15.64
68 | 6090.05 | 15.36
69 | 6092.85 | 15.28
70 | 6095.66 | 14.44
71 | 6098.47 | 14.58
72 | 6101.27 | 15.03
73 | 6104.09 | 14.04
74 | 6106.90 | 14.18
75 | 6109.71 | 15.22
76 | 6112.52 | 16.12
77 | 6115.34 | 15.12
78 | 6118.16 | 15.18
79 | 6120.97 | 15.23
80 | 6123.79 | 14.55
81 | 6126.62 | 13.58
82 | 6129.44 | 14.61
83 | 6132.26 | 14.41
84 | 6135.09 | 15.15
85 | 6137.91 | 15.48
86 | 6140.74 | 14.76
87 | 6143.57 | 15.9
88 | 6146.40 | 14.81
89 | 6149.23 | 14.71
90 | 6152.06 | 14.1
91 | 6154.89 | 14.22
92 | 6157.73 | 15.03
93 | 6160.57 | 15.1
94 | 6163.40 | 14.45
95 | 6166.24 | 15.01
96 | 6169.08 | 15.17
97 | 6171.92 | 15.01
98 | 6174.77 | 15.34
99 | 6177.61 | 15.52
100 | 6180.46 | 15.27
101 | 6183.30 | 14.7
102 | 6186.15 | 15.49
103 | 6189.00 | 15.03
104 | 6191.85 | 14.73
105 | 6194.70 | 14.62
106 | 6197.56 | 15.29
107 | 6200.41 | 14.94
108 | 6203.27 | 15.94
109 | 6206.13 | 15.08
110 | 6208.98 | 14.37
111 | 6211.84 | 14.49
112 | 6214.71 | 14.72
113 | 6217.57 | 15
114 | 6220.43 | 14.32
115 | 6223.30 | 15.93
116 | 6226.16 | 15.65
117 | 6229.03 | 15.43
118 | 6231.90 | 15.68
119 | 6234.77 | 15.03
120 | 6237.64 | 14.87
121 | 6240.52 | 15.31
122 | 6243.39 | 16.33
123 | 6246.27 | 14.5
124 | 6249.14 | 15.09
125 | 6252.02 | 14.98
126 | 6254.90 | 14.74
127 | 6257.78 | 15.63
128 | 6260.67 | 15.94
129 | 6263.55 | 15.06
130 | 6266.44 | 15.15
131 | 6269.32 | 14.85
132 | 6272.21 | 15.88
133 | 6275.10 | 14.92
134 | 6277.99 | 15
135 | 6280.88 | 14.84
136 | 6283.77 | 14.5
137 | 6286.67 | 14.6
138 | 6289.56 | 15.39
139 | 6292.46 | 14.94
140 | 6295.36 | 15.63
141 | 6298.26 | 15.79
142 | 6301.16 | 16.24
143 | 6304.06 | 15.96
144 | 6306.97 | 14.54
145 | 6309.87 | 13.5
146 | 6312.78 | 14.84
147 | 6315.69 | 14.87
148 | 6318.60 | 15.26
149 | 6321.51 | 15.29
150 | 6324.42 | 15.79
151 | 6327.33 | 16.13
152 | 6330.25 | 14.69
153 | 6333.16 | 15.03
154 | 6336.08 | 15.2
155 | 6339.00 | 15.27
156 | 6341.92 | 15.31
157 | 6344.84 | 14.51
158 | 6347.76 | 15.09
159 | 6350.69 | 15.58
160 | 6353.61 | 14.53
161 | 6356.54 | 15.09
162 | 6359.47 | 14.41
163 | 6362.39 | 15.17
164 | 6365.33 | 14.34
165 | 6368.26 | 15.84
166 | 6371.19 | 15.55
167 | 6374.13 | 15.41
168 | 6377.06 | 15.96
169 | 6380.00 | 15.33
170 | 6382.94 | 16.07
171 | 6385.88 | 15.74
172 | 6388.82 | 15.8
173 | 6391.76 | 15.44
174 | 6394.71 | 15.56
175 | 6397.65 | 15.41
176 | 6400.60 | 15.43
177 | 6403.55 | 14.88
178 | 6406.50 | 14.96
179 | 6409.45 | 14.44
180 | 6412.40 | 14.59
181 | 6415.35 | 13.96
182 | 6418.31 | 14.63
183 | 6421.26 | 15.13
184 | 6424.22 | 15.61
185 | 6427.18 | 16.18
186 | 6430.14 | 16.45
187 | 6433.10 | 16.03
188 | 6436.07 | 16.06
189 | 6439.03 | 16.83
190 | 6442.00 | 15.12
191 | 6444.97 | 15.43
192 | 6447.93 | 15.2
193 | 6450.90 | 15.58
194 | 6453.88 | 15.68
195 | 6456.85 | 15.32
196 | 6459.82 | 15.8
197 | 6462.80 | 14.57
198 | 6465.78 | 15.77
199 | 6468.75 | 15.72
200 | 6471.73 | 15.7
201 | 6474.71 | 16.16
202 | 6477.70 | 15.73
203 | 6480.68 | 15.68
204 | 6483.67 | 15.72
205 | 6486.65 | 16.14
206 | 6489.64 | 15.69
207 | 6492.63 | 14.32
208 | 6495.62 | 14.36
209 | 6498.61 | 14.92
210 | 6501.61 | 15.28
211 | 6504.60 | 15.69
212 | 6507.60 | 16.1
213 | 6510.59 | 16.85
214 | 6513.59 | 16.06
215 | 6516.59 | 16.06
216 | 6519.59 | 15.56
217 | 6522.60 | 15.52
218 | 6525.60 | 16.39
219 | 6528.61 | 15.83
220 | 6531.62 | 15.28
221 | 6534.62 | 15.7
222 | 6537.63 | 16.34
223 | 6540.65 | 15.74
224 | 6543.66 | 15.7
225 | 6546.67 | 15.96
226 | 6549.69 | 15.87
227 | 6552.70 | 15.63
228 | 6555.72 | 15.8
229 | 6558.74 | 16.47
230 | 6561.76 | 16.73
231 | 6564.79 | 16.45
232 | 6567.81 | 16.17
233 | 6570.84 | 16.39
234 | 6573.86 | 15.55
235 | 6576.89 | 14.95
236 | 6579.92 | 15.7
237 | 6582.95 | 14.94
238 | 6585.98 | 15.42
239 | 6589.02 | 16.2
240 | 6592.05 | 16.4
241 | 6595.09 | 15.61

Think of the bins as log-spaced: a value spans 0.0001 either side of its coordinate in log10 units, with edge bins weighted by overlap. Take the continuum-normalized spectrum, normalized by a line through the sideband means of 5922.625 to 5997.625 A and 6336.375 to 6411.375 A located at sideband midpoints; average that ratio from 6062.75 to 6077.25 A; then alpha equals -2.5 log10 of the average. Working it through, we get 0.07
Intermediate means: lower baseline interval 14.7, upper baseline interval 15.2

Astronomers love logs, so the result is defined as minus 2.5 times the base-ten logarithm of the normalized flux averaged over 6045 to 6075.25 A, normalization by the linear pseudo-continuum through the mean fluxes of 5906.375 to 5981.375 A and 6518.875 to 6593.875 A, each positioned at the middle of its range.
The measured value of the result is 0.03 mag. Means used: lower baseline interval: 14.5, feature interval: 14.3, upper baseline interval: 15.9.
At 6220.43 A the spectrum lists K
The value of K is 14.32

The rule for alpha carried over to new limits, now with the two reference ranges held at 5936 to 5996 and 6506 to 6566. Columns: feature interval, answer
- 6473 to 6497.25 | 0.029 mag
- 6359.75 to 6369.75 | 0.042 mag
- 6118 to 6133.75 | 0.043 mag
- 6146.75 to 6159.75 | 0.046 mag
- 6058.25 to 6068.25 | 0.054 mag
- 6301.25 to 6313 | 0.046 mag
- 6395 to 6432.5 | 0.040 mag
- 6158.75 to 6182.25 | 0.009 mag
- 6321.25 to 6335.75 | 0.013 mag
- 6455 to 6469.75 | 0.028 mag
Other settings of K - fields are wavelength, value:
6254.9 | 14.74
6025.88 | 14.51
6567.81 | 16.17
